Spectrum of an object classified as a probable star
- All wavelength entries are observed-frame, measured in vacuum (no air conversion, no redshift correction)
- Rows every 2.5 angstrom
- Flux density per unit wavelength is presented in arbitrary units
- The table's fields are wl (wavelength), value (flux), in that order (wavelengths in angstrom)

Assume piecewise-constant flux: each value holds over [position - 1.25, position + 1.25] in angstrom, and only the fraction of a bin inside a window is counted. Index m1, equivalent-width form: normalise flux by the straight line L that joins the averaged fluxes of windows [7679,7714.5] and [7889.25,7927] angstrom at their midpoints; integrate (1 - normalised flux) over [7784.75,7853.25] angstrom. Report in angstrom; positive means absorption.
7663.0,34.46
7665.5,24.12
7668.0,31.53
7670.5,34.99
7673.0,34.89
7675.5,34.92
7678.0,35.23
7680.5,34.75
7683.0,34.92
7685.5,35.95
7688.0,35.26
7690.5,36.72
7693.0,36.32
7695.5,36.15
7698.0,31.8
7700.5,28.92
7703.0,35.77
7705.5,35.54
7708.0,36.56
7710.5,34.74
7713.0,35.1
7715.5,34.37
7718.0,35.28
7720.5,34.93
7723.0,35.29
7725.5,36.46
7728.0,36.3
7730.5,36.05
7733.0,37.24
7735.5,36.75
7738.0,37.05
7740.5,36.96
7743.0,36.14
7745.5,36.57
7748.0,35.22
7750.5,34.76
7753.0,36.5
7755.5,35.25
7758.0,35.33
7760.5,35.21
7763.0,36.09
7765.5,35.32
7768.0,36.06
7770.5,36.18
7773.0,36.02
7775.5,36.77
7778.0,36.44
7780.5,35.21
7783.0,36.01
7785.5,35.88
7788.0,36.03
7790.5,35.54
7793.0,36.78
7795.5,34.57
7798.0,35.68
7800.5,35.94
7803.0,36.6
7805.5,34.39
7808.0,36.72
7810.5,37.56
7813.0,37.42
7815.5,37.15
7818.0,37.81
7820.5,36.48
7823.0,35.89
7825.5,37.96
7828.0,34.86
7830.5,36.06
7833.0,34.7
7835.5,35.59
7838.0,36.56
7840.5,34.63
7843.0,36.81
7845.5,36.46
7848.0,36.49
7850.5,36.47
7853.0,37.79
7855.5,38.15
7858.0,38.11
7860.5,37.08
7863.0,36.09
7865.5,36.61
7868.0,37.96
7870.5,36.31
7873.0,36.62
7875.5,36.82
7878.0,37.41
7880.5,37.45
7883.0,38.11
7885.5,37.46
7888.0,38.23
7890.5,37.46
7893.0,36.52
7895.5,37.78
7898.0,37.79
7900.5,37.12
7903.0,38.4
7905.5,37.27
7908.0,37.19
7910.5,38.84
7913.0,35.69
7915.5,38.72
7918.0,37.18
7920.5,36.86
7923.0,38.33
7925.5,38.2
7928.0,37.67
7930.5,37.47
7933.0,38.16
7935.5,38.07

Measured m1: 0.4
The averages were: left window 34.9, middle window 36.2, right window 37.6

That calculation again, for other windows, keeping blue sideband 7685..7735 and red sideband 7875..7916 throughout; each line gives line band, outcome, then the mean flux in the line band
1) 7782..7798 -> 0.2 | 35.8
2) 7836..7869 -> 0.2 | 36.8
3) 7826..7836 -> 0.3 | 35.5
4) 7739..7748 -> -0.2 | 36.4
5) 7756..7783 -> 0.1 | 35.9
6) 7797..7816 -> 0.0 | 36.4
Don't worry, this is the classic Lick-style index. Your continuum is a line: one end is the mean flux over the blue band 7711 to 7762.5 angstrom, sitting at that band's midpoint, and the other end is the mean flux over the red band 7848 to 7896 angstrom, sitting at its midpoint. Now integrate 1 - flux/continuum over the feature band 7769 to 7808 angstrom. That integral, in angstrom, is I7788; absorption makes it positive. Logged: 0.51 angstrom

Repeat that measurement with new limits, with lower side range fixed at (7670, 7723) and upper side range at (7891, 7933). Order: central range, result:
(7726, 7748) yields -0.7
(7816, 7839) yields 0.2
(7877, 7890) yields -0.2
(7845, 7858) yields -0.1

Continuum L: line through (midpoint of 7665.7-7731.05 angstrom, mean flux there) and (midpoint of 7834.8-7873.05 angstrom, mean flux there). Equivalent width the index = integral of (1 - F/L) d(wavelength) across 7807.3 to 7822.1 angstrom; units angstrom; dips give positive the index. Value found -0.4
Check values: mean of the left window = 34.8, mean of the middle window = 37.2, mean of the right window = 36.8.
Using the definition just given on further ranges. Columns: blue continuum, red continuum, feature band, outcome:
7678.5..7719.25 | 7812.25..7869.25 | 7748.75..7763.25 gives 0.1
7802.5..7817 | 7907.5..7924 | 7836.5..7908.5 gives 0.1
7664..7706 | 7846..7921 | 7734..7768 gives -0.8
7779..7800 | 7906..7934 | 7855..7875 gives -0.1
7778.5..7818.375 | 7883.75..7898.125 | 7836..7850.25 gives 0.3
